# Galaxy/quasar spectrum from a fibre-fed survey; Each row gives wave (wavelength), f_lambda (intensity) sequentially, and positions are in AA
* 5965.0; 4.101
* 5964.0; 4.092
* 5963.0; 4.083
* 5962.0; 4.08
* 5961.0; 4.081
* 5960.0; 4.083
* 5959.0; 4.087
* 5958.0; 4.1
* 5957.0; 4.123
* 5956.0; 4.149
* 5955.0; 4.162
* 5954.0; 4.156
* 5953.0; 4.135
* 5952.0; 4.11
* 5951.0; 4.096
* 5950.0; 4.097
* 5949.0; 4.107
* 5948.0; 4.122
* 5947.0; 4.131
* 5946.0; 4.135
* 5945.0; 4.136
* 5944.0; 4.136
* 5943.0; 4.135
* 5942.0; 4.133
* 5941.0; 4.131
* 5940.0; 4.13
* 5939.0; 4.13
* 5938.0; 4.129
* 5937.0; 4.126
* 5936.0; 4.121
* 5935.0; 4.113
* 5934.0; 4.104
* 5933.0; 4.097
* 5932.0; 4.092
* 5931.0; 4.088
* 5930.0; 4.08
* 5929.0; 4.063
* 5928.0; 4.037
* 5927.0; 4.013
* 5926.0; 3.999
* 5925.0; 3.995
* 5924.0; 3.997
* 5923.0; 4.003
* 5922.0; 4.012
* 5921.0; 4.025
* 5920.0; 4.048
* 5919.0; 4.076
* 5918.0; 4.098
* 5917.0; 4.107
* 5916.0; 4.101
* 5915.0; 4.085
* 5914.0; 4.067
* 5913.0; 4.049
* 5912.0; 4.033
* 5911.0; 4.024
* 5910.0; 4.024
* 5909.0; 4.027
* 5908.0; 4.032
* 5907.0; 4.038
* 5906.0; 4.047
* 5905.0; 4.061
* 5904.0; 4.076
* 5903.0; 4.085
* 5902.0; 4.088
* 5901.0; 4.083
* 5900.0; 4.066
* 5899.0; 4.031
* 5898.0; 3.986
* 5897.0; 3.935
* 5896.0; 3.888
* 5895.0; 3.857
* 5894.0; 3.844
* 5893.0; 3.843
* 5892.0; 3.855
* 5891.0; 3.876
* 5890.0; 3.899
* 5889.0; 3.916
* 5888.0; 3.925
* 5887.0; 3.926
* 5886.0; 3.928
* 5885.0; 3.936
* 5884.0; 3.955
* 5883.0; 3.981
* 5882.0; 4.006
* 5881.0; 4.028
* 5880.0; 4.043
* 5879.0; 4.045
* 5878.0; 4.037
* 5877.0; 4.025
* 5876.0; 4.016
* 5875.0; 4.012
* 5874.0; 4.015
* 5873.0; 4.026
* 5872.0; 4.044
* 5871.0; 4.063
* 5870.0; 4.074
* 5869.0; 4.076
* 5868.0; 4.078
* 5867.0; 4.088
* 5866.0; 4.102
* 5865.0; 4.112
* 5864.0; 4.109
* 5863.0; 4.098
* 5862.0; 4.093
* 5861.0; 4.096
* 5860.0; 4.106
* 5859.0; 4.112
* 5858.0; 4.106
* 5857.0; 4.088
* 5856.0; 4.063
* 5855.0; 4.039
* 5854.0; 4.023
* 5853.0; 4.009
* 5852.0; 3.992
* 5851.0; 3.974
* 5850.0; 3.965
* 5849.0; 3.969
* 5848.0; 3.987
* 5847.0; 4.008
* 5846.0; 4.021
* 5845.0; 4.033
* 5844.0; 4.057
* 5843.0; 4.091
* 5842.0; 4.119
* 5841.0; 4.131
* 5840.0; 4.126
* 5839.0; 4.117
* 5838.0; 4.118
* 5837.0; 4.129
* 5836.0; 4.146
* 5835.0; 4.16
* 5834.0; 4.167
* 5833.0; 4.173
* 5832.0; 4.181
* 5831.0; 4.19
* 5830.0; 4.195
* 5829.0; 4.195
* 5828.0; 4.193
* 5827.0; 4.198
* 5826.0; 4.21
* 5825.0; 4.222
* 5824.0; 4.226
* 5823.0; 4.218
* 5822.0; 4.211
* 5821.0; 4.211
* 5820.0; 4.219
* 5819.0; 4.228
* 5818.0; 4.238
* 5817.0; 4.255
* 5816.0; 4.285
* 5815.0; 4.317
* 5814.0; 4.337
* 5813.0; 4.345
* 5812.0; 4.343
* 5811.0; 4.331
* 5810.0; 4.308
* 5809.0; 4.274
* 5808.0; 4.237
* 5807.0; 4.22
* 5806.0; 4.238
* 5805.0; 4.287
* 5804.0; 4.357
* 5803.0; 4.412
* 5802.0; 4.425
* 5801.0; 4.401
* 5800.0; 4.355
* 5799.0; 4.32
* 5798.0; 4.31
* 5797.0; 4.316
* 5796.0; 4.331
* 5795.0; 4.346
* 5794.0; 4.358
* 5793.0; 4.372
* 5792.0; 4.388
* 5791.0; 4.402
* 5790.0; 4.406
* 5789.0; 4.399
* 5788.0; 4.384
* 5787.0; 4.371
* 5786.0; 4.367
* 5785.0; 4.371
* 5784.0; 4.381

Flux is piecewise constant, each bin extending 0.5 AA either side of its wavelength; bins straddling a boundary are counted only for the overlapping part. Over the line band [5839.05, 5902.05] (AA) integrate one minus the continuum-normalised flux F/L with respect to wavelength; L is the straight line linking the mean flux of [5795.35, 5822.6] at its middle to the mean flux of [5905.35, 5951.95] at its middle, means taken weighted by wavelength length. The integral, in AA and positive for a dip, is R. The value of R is 2.5 AA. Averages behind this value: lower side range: 4.3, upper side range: 4.08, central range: 4.02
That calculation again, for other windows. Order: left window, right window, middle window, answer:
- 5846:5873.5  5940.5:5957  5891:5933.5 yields 0.8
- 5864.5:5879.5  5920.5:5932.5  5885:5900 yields 0.5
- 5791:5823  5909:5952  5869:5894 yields 1.2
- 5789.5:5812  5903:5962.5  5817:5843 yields 0.6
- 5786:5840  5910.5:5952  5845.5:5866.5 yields 0.8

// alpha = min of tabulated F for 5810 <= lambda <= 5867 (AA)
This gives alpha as 3.965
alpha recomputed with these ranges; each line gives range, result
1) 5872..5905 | 3.843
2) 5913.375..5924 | 3.997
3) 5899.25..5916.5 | 4.024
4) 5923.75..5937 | 3.995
